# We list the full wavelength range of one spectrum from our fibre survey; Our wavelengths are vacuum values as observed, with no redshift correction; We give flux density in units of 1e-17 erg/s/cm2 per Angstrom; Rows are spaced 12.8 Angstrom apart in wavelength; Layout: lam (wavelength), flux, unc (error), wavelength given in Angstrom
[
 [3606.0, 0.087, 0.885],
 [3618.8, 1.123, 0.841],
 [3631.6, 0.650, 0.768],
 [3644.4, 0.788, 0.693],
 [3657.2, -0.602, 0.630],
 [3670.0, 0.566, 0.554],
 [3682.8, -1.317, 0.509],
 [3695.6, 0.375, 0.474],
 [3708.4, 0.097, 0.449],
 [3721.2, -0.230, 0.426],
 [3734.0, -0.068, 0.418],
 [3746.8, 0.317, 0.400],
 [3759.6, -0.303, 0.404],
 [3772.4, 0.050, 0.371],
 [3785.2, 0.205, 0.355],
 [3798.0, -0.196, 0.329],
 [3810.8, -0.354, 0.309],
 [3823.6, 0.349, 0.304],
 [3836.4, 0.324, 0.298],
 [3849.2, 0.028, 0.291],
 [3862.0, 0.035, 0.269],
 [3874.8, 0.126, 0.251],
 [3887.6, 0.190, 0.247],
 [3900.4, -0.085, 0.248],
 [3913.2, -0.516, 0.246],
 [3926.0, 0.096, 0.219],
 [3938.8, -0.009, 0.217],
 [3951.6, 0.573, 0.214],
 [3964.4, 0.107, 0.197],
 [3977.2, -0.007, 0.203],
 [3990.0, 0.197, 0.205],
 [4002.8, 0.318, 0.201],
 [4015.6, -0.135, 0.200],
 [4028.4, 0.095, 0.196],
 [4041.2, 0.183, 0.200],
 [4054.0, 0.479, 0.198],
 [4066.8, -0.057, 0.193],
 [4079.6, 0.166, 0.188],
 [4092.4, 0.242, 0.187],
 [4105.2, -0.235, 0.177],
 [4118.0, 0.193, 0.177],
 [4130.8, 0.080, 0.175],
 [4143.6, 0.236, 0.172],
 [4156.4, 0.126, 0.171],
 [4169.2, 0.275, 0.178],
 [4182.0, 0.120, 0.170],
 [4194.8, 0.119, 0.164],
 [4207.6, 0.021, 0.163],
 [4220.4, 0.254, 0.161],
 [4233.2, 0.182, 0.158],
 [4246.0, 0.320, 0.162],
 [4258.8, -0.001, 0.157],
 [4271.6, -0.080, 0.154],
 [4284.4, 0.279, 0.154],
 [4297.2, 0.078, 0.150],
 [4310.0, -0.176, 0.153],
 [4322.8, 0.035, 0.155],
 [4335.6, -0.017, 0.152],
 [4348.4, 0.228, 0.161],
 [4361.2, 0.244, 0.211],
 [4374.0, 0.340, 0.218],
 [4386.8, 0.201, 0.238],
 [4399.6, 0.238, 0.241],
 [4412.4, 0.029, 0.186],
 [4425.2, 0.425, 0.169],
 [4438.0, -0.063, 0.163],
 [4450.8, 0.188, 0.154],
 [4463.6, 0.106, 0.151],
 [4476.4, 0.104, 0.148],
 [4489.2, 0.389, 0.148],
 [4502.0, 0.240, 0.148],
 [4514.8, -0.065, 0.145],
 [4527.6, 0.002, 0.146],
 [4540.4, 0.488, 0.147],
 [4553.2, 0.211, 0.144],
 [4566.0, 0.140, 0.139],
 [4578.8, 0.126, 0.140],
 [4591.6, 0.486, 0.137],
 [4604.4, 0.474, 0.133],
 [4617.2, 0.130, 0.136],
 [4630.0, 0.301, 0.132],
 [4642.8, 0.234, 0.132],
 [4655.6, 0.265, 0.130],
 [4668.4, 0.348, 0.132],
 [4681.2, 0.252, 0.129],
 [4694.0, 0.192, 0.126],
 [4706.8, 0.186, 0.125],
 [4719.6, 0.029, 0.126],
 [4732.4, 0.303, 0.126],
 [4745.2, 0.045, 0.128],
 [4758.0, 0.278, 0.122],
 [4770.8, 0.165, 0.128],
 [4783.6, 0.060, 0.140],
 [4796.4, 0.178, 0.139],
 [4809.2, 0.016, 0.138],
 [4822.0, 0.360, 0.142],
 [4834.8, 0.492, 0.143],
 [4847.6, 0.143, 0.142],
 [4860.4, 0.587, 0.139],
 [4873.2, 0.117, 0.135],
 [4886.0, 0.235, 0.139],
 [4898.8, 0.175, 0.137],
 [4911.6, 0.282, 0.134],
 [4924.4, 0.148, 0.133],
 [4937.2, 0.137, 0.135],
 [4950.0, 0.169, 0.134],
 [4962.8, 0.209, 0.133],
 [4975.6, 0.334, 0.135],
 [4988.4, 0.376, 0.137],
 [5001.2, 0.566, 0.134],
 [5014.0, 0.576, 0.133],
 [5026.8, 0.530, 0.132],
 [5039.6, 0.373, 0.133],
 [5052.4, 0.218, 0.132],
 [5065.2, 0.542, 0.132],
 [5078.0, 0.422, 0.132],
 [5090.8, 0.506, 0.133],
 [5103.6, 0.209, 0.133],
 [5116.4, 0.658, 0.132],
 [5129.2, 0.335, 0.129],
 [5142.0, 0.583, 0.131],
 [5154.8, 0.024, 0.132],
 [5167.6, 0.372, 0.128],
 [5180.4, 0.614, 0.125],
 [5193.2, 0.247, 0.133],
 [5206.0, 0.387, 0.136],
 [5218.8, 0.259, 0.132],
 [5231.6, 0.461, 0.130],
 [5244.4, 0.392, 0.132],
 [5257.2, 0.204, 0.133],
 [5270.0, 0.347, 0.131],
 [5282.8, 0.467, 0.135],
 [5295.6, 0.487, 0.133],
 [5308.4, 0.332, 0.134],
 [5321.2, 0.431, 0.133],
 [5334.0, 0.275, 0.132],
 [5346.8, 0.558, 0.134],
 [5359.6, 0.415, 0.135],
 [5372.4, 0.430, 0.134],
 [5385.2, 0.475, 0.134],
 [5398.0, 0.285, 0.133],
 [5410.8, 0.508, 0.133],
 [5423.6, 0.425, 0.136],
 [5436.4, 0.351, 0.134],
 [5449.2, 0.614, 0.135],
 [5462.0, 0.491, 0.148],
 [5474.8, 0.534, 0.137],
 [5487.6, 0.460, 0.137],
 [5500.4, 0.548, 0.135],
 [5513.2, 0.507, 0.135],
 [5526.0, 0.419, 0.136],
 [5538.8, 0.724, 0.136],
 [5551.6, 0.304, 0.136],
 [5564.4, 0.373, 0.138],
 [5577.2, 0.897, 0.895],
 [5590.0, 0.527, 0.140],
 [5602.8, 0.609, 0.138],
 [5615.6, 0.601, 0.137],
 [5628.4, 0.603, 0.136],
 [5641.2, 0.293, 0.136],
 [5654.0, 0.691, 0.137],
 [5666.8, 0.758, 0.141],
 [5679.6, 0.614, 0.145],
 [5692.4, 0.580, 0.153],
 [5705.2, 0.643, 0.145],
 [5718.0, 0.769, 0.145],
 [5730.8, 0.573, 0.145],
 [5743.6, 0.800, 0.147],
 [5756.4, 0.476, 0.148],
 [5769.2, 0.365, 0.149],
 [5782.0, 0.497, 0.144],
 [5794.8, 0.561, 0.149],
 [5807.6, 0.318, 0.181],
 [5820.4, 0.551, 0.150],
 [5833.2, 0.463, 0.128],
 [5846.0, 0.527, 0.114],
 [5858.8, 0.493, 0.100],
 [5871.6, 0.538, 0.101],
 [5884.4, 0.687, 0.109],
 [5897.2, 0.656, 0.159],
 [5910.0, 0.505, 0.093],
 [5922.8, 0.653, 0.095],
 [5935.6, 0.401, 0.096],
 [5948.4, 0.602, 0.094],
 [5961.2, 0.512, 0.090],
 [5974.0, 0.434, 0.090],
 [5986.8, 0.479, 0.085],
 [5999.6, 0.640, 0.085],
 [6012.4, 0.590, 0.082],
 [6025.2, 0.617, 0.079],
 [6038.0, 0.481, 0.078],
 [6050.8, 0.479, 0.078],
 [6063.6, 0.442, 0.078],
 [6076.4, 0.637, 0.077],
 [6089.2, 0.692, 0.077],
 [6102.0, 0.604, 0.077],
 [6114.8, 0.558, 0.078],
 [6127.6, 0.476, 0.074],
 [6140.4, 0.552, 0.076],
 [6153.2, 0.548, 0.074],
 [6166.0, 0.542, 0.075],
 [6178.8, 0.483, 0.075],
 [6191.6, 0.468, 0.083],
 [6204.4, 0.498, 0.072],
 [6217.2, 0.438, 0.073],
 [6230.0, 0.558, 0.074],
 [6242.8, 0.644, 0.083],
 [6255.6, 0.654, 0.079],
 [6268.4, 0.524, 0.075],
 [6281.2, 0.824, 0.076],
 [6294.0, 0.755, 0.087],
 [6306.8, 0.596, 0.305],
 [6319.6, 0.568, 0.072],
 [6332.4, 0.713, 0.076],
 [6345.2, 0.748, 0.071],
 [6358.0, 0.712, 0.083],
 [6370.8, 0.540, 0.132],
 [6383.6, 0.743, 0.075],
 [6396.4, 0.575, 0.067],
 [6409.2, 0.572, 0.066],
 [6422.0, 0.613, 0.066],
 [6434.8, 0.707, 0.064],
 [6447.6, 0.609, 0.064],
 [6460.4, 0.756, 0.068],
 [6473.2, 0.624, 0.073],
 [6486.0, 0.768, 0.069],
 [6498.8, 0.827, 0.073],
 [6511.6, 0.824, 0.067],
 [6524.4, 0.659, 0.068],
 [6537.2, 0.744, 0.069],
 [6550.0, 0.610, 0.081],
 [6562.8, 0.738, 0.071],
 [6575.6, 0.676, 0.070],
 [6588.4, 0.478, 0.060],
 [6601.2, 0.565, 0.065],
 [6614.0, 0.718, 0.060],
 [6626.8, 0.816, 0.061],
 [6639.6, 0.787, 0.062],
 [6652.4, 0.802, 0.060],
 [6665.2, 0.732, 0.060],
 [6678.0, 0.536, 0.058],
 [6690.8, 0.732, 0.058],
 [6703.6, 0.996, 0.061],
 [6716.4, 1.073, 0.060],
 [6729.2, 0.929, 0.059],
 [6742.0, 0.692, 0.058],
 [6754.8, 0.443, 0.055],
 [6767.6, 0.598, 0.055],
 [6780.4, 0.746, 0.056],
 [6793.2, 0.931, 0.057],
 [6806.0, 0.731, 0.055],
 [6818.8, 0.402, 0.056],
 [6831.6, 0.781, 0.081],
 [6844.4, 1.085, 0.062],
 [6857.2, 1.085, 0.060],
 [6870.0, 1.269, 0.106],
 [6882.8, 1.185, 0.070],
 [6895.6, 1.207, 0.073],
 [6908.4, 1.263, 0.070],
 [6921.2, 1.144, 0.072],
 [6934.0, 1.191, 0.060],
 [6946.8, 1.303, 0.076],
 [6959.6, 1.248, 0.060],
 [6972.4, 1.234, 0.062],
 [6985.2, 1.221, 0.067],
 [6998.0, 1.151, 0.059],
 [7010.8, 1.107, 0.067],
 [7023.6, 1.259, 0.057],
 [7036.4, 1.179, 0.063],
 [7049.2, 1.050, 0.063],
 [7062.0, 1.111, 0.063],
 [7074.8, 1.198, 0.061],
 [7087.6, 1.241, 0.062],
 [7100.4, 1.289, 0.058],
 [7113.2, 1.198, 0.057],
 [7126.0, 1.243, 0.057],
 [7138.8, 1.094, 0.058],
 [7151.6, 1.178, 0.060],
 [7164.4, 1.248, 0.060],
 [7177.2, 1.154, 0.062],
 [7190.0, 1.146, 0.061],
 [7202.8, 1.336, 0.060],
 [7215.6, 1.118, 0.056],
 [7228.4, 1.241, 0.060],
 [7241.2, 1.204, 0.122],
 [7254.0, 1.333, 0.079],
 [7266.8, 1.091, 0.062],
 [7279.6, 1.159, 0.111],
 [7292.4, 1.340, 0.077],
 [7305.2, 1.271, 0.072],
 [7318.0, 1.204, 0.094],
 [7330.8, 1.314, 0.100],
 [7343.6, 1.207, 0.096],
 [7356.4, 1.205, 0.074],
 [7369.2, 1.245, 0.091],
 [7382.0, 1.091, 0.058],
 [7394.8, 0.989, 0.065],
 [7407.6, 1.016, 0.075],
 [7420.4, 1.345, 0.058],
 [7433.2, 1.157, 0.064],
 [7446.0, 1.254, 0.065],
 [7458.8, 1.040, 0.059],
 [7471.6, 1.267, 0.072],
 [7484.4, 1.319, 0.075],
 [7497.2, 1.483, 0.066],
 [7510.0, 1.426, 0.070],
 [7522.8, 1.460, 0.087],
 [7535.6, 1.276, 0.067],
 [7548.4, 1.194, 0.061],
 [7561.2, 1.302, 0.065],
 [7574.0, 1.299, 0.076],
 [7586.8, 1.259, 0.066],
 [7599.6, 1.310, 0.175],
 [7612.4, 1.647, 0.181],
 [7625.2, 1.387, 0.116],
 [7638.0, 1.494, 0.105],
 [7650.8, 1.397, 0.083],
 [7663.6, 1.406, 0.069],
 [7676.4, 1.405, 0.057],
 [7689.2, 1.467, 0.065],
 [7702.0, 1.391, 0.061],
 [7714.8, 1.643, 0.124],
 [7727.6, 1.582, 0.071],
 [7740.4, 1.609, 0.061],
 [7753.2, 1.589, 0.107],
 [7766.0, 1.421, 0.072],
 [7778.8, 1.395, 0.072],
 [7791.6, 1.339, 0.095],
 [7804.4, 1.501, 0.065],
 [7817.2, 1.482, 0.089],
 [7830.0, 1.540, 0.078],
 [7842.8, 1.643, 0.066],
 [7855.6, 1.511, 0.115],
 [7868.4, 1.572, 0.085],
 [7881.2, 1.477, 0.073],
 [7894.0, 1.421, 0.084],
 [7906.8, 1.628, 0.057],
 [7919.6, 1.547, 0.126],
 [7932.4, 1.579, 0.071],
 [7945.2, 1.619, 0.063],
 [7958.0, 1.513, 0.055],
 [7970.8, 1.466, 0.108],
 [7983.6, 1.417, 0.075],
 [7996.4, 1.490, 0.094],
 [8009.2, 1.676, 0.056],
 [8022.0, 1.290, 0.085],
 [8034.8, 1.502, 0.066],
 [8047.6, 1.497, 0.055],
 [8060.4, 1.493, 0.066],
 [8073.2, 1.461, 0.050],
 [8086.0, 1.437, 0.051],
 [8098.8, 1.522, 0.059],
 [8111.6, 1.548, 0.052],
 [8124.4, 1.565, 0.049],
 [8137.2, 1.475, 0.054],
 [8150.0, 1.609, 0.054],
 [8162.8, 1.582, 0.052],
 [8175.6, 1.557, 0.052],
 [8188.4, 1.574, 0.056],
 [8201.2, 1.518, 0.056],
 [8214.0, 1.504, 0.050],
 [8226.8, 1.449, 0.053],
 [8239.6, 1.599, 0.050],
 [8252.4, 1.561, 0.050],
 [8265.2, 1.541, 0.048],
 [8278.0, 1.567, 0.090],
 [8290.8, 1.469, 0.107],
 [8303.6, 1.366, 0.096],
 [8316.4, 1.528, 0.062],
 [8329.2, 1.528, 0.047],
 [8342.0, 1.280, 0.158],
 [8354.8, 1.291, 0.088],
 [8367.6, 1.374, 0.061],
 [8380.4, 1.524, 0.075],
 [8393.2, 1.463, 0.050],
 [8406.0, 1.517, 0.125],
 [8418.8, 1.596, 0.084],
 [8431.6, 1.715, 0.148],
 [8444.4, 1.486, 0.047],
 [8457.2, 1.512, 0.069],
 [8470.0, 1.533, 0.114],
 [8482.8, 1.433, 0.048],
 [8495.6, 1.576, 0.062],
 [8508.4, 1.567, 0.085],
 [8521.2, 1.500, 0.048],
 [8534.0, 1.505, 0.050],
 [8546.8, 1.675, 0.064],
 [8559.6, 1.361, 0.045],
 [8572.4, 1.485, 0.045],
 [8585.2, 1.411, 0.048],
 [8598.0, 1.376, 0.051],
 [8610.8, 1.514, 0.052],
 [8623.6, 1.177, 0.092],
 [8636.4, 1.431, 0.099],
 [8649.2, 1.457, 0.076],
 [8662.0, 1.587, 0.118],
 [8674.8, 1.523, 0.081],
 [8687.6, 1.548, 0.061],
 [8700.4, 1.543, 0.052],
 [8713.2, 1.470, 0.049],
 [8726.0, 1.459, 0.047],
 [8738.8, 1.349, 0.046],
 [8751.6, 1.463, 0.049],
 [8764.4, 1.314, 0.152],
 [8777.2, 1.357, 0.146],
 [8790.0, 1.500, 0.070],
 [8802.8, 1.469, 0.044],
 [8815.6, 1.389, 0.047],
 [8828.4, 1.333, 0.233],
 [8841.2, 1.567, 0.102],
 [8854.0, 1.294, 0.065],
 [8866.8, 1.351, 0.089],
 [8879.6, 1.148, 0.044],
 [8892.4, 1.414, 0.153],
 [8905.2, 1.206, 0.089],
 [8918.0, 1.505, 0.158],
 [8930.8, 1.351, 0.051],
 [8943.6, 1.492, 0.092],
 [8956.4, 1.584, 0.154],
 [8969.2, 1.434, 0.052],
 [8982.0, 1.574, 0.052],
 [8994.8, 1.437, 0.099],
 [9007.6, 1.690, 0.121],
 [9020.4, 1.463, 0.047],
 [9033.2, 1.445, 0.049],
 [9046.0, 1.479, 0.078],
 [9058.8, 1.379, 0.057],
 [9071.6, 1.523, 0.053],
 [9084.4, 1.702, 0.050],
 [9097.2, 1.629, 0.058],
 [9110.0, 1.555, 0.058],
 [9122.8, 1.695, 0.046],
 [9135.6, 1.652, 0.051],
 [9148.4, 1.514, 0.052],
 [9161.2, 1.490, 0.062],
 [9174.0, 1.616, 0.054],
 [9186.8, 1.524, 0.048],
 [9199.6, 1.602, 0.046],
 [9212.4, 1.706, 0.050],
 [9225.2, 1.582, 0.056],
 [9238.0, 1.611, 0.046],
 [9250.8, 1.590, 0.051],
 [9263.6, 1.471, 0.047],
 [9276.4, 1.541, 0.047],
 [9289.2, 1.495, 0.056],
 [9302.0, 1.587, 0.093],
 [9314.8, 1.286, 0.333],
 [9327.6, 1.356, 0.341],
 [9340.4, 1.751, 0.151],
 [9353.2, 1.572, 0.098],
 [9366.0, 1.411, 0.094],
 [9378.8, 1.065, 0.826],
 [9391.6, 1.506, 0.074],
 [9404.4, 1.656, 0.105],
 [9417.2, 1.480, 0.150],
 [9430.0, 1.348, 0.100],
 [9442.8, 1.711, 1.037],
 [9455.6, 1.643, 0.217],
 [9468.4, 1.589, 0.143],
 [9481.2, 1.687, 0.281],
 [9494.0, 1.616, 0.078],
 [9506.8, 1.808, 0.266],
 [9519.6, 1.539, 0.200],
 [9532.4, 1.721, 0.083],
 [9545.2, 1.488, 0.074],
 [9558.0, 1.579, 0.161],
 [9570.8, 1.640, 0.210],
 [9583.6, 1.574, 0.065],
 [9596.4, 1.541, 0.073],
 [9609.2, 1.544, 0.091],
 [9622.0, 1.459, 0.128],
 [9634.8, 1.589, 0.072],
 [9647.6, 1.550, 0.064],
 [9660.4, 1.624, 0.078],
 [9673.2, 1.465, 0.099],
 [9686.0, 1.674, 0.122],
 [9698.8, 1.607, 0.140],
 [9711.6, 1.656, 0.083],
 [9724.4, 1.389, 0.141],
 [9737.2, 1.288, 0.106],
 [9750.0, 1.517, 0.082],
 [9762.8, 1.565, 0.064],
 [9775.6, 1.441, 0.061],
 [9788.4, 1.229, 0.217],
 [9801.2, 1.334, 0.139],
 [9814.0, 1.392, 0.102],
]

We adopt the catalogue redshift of 0.718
